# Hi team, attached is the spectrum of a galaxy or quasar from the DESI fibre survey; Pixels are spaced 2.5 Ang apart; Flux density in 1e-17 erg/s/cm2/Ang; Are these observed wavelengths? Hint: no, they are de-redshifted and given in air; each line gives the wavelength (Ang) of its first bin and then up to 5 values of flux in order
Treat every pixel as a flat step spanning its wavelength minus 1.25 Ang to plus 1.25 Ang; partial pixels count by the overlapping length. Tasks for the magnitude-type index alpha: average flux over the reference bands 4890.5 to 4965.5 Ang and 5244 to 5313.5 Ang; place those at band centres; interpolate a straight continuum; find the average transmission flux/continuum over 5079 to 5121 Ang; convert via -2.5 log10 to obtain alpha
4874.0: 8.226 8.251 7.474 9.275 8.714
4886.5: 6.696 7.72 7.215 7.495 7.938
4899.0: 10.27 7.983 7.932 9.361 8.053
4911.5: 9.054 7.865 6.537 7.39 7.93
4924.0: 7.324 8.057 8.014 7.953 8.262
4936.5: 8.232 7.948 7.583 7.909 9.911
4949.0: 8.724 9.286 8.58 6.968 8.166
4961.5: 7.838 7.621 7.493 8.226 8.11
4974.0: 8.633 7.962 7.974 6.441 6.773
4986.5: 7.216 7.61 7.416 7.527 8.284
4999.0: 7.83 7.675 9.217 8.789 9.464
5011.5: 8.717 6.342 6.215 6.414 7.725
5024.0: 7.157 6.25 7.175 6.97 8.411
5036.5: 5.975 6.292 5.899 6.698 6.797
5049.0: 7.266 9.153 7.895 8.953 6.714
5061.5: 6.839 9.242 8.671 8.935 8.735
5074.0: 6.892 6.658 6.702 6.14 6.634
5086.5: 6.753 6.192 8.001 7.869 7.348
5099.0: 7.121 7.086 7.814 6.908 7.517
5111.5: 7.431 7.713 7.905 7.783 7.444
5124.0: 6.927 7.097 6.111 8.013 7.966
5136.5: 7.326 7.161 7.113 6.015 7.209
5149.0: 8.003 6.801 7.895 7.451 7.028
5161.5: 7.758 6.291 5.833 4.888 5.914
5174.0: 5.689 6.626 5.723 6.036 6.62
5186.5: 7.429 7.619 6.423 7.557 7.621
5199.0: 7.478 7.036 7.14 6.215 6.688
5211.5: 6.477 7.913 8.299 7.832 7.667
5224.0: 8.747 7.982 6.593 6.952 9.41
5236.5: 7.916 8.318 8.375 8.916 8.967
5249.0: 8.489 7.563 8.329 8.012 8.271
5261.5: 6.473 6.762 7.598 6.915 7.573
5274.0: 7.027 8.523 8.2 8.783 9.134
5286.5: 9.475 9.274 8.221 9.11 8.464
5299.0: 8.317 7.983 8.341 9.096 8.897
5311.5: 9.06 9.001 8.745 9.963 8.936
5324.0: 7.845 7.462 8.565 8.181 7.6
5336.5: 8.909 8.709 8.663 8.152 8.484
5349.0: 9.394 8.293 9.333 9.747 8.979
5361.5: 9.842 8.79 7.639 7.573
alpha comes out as 0.13 mag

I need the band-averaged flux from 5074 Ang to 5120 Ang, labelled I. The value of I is 7.19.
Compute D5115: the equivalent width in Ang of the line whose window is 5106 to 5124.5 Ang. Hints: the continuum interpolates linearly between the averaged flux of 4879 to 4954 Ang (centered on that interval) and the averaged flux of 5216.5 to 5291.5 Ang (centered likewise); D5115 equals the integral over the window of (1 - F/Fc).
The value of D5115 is 1.4 Ang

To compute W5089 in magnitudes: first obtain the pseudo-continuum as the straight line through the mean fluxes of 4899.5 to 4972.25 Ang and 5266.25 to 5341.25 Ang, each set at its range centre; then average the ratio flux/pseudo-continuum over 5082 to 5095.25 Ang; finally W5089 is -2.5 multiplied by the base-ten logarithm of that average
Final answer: 0.17 mag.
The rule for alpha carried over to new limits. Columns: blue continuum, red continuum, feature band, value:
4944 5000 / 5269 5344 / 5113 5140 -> 0.112 mag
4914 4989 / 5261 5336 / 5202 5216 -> 0.180 mag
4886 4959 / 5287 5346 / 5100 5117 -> 0.120 mag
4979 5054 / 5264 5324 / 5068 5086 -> 0.063 mag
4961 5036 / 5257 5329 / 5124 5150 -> 0.112 mag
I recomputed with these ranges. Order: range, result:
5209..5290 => 8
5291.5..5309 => 8.55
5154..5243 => 7.15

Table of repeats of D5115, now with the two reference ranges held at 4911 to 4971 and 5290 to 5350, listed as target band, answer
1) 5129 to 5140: 1.13 Ang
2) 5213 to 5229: 0.91 Ang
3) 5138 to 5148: 1.72 Ang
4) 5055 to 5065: 0.36 Ang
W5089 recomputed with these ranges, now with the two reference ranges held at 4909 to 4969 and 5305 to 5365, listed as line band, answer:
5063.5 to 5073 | -0.07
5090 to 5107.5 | 0.12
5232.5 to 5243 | 0.01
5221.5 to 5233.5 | 0.12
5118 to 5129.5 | 0.18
